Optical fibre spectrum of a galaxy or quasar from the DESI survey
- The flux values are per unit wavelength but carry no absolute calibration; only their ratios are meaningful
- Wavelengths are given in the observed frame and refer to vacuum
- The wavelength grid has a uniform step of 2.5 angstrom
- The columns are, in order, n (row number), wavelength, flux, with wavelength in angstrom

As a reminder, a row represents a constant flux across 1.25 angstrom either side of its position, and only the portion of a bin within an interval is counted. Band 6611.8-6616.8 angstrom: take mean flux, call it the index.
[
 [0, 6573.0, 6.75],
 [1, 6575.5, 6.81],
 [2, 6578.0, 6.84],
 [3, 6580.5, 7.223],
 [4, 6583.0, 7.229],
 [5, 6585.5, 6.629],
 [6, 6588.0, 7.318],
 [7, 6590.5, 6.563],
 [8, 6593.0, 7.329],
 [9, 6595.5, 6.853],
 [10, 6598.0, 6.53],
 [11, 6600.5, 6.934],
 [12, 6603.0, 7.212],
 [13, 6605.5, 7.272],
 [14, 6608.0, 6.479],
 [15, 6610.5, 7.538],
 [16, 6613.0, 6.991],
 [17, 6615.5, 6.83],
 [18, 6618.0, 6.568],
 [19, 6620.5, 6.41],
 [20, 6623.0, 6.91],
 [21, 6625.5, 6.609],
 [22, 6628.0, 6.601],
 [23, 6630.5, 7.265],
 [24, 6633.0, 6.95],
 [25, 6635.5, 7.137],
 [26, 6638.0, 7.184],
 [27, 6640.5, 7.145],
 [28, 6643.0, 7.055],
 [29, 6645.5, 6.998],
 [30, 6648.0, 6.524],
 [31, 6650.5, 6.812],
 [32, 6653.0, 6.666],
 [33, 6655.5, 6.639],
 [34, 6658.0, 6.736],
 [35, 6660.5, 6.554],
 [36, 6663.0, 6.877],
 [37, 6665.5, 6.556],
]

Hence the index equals 6.91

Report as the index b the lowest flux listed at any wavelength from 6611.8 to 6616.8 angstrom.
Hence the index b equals 6.83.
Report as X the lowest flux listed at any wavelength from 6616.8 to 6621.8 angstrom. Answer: 6.41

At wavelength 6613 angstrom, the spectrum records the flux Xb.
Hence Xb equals 6.991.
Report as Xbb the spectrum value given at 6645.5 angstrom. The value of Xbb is 6.998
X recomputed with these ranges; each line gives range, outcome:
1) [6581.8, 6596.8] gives 6.563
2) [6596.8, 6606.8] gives 6.53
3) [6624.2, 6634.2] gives 6.601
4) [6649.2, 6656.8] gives 6.639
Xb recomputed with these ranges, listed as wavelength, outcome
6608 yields 6.479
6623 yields 6.91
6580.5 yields 7.223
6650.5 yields 6.812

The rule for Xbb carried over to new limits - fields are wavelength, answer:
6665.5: 6.556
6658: 6.736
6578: 6.84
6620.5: 6.41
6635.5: 7.137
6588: 7.318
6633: 6.95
